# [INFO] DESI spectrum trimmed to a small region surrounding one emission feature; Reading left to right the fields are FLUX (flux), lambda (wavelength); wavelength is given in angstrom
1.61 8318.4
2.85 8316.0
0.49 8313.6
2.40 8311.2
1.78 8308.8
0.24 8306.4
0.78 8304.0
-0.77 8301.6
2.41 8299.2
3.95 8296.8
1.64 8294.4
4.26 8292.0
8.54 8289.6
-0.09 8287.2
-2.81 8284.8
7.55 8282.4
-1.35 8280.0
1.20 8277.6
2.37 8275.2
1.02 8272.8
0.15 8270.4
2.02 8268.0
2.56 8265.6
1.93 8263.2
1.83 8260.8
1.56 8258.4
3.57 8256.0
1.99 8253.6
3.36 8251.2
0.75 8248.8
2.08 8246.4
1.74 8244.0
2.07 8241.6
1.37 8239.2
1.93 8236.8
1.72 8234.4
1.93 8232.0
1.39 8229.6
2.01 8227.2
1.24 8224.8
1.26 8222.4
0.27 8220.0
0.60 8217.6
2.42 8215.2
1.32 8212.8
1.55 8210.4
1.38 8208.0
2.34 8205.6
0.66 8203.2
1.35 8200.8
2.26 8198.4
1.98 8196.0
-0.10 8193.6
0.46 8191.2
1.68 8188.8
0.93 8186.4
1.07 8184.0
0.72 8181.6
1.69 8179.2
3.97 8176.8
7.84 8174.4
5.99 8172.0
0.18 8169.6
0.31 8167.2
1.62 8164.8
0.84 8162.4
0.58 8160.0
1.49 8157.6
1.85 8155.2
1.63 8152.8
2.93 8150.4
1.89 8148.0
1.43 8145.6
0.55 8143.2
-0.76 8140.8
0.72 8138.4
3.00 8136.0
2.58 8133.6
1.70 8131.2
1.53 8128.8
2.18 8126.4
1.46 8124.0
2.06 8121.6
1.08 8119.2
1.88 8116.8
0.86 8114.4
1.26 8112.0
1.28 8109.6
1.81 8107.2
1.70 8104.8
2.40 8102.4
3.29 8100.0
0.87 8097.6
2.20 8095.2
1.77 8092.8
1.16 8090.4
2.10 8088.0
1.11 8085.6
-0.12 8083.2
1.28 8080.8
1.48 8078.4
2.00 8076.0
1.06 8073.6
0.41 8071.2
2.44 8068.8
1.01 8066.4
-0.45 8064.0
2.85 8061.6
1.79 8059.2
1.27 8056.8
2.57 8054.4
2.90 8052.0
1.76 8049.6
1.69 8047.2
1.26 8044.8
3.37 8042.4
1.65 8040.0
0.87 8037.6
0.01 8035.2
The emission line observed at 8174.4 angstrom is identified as Hgamma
